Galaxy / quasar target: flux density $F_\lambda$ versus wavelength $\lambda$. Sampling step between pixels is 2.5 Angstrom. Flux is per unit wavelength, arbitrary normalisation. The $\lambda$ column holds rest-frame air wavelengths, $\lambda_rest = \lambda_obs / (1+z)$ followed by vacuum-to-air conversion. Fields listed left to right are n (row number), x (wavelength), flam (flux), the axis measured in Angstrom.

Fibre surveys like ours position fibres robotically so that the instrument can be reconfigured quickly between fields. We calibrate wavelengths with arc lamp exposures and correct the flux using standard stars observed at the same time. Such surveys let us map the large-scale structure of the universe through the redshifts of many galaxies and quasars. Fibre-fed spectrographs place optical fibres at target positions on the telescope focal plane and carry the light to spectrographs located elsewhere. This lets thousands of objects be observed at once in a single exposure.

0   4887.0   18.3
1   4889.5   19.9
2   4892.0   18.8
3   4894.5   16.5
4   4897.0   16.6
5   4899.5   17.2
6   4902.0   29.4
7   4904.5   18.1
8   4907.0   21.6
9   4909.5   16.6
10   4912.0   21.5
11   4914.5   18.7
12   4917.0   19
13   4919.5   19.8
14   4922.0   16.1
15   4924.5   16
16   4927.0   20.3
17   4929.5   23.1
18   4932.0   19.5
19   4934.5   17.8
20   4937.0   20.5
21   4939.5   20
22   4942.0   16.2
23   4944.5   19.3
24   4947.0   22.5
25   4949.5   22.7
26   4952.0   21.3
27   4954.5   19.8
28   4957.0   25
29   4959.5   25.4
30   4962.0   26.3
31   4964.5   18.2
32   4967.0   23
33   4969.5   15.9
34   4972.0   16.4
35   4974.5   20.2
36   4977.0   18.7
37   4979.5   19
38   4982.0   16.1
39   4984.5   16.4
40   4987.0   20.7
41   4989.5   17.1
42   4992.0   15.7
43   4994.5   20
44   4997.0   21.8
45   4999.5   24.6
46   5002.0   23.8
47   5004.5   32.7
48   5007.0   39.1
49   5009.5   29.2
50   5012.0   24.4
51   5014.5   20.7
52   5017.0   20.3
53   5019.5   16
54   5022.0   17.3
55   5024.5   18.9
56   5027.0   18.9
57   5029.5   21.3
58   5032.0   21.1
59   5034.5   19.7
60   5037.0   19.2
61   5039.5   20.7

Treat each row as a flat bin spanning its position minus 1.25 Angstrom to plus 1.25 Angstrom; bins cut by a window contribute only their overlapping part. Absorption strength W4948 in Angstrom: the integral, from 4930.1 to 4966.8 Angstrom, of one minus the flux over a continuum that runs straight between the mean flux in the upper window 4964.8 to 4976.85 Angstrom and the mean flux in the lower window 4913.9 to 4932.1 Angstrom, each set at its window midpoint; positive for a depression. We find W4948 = -4.29 Angstrom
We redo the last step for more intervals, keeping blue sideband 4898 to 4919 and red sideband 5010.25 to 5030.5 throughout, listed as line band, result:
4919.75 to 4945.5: 1.58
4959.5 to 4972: -0.49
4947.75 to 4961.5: -2.00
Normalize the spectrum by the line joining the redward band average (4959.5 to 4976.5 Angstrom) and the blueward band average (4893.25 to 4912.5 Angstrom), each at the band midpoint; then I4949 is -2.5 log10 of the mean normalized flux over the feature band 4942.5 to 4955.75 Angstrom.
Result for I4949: -0.04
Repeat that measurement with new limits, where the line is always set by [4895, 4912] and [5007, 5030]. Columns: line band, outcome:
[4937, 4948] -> 0.05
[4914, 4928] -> 0.11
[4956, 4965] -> -0.16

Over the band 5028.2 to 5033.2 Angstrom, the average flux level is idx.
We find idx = 21.2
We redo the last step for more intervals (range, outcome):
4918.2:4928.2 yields 18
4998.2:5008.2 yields 30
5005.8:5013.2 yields 30.9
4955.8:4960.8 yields 25.2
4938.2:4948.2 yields 19.5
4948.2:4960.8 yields 22.9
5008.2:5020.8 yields 22.2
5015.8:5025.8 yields 18.1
